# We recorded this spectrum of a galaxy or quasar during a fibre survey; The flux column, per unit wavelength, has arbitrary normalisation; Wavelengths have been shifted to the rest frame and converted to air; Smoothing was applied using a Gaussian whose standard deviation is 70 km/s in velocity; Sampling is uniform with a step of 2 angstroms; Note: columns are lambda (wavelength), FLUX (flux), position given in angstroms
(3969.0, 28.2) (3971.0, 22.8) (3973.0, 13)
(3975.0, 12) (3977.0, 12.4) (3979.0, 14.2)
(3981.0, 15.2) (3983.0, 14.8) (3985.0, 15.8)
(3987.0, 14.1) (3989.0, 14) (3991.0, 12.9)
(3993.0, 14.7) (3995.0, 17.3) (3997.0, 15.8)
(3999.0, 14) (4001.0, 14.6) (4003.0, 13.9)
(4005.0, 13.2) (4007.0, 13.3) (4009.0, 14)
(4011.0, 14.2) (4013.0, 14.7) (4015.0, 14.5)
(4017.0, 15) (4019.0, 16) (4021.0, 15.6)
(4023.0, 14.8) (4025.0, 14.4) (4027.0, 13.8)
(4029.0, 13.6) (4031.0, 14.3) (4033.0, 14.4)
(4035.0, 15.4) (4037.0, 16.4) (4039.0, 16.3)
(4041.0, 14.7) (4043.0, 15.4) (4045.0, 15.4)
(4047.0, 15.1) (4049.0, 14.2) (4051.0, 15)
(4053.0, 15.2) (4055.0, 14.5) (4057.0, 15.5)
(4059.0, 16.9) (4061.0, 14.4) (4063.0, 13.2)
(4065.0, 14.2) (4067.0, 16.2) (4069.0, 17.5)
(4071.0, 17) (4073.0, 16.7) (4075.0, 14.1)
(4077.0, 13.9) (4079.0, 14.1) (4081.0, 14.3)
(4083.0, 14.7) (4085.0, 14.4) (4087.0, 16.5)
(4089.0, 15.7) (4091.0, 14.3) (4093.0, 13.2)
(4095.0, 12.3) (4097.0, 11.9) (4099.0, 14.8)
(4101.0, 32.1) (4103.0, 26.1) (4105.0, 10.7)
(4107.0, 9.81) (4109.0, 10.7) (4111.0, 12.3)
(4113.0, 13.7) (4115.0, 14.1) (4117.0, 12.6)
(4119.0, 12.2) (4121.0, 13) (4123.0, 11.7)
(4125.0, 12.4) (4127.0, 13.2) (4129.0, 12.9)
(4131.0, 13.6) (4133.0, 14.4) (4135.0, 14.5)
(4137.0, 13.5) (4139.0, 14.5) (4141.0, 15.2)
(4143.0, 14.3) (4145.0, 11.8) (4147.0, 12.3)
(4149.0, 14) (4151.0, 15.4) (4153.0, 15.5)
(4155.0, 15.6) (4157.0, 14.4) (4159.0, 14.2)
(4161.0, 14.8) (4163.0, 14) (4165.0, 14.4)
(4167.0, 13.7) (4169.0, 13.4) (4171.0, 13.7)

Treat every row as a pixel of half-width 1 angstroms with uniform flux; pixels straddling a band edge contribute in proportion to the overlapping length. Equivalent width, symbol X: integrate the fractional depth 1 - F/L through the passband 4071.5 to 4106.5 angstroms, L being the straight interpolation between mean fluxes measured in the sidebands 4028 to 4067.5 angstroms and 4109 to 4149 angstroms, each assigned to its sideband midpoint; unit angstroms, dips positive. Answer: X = -4.3 angstroms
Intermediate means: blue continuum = 15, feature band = 15.8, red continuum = 13.2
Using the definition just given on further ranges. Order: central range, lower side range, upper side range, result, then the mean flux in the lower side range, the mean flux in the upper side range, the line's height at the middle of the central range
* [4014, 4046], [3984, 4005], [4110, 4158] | -1.4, 14.6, 13.6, 14.4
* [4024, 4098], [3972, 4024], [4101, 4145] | -3.5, 14.4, 14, 14.2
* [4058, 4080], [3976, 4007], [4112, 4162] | -1.9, 14.4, 13.8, 14.1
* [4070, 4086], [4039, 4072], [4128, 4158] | 0.1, 15.3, 14.1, 15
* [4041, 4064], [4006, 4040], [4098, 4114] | 0.5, 14.7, 16.3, 15.3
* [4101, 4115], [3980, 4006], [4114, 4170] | -1.2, 14.6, 13.8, 14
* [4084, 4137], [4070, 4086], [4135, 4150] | -0.1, 14.9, 13.7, 14.3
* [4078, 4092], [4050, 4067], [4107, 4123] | -1.1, 14.9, 12.4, 13.8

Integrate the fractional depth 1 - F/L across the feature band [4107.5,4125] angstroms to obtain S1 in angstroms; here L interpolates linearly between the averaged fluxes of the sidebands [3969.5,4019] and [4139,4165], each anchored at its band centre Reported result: 2.4 angstroms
